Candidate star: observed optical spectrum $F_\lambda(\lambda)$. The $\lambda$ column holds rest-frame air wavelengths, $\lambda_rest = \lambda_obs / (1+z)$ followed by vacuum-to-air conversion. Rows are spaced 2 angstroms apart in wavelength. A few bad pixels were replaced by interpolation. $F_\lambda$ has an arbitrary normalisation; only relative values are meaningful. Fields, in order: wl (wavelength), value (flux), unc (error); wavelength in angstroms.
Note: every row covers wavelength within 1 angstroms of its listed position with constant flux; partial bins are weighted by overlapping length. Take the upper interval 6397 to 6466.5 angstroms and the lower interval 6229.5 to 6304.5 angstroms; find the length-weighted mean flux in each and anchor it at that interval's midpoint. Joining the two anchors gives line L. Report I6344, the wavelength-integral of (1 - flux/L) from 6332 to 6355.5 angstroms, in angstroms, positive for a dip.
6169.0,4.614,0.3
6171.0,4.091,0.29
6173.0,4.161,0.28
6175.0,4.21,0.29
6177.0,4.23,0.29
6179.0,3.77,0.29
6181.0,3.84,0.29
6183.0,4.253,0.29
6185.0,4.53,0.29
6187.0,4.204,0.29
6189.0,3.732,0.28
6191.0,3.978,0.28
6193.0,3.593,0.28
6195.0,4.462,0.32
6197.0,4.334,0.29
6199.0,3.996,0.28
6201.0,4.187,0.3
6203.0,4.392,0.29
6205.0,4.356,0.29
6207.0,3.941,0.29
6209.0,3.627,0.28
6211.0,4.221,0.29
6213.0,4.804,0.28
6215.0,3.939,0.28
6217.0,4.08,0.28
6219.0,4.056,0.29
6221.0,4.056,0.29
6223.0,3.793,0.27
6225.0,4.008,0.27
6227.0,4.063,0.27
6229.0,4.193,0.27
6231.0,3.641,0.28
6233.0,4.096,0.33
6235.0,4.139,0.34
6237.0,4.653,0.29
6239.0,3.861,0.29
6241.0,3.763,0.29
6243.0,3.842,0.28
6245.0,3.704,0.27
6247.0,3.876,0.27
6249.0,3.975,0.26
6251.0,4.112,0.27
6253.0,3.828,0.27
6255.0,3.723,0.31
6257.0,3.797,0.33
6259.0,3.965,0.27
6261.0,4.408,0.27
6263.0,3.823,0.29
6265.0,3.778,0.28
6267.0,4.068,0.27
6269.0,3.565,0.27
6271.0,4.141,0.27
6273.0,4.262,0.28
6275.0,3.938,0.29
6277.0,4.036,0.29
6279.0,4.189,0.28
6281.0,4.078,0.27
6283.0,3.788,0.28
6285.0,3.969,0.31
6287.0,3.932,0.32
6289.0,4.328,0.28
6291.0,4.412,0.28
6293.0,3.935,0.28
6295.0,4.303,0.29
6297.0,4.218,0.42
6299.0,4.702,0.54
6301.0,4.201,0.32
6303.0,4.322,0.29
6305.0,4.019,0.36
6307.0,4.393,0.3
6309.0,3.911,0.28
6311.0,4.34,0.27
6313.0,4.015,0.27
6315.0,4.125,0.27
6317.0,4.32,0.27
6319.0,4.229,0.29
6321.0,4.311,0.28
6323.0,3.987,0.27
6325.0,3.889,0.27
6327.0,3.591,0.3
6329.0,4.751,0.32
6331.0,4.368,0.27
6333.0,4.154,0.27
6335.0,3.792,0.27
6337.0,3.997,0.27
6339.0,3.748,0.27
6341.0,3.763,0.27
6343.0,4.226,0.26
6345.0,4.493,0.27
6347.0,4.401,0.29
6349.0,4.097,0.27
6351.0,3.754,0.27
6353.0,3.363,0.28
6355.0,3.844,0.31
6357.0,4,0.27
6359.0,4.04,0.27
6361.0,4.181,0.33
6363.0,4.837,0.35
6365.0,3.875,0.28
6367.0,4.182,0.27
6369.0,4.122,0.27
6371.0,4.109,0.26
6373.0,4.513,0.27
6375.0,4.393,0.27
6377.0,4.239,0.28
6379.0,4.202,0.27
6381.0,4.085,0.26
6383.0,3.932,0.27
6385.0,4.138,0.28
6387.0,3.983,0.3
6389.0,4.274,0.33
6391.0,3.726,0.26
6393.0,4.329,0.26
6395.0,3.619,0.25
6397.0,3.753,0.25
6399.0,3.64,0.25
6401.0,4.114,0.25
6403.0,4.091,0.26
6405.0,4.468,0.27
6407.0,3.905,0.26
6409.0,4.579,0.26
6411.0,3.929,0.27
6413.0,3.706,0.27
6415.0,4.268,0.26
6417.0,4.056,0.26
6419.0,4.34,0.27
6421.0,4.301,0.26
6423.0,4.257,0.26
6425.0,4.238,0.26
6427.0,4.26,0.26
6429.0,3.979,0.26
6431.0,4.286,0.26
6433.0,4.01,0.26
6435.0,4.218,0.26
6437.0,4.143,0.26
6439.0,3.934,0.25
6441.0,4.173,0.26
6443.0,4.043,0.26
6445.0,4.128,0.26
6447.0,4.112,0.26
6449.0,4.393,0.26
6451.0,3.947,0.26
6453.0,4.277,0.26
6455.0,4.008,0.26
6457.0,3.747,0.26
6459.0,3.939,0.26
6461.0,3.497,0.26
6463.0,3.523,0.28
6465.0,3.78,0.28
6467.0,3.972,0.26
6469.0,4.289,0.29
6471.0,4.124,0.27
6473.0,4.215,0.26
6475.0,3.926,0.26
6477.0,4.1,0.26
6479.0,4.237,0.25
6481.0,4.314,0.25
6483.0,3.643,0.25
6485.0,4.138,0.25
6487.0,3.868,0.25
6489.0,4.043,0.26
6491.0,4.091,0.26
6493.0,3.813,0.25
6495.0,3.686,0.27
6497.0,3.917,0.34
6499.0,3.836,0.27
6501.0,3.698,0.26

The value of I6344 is 0.4 angstroms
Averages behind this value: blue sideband 4.04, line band 3.97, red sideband 4.06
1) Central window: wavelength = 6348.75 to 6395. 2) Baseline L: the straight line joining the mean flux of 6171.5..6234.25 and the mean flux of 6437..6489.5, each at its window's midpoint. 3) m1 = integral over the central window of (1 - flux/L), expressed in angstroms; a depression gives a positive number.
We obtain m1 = -0.5 angstroms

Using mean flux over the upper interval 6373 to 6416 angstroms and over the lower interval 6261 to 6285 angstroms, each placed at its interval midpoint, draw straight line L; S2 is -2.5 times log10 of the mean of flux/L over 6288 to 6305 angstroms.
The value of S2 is -0.07 mag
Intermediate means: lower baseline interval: 3.99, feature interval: 4.29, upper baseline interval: 4.08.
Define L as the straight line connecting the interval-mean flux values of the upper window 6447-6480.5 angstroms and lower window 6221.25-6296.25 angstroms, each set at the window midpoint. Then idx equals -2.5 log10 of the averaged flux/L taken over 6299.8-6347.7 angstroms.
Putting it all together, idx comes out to -0.037 mag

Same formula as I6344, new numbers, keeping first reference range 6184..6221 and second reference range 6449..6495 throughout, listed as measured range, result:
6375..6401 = 0.09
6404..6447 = -1.57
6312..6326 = -0.20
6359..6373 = -0.65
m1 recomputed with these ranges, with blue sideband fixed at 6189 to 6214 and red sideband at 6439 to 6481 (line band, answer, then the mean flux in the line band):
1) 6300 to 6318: -0.39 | 4.18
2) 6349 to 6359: 0.66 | 3.81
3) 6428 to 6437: -0.19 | 4.13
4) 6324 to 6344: 0.27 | 4.03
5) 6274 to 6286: 0.31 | 4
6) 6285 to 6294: -0.07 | 4.13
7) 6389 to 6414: 0.32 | 4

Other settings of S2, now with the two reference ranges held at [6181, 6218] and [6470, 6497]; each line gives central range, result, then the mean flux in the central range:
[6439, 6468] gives 0.02 mag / 3.97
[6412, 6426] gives -0.03 mag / 4.17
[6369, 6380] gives -0.06 mag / 4.28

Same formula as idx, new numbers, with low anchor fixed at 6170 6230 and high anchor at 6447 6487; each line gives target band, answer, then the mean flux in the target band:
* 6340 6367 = -0.01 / 4.07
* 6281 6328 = -0.02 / 4.14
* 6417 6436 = -0.05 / 4.2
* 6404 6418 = -0.03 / 4.13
